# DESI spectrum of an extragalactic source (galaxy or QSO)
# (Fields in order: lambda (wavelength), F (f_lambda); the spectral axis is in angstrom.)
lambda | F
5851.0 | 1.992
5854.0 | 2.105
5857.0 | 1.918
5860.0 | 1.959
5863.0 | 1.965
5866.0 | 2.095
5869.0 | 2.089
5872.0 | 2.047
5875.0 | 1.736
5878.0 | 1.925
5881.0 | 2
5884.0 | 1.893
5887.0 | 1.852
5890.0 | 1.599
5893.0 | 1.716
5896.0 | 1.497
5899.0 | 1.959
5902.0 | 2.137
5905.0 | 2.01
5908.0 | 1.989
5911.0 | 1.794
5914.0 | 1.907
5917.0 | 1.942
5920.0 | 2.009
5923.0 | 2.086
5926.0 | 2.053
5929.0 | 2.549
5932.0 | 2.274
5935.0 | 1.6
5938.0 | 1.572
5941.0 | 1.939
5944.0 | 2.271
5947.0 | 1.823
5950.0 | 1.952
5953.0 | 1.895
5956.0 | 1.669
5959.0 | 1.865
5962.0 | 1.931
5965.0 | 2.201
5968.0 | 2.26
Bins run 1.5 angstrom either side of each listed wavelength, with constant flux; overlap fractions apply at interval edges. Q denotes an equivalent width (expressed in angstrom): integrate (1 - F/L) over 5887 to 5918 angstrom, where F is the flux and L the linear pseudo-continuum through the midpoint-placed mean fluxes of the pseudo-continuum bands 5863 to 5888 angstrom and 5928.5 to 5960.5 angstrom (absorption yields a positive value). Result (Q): 1.5 angstrom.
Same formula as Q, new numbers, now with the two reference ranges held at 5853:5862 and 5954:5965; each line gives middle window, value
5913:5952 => -1.9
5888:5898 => 1.6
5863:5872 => -0.4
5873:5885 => 0.4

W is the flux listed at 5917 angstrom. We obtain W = 1.942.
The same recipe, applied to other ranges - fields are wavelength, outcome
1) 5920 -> 2.009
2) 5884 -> 1.893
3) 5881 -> 2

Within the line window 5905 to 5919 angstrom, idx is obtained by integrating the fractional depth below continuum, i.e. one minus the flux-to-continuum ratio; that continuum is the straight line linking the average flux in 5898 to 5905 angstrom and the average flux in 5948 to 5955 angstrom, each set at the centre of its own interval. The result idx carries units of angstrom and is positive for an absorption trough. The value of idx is 0.64 angstrom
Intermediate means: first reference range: 2.05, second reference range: 1.9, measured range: 1.92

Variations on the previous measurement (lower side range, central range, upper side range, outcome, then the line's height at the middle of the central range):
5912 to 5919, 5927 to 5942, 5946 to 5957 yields -0.9 angstrom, 1.88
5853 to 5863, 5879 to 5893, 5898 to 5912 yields 1.1 angstrom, 1.98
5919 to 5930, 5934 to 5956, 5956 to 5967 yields 2.1 angstrom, 2.05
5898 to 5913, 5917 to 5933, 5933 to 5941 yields -3.3 angstrom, 1.8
